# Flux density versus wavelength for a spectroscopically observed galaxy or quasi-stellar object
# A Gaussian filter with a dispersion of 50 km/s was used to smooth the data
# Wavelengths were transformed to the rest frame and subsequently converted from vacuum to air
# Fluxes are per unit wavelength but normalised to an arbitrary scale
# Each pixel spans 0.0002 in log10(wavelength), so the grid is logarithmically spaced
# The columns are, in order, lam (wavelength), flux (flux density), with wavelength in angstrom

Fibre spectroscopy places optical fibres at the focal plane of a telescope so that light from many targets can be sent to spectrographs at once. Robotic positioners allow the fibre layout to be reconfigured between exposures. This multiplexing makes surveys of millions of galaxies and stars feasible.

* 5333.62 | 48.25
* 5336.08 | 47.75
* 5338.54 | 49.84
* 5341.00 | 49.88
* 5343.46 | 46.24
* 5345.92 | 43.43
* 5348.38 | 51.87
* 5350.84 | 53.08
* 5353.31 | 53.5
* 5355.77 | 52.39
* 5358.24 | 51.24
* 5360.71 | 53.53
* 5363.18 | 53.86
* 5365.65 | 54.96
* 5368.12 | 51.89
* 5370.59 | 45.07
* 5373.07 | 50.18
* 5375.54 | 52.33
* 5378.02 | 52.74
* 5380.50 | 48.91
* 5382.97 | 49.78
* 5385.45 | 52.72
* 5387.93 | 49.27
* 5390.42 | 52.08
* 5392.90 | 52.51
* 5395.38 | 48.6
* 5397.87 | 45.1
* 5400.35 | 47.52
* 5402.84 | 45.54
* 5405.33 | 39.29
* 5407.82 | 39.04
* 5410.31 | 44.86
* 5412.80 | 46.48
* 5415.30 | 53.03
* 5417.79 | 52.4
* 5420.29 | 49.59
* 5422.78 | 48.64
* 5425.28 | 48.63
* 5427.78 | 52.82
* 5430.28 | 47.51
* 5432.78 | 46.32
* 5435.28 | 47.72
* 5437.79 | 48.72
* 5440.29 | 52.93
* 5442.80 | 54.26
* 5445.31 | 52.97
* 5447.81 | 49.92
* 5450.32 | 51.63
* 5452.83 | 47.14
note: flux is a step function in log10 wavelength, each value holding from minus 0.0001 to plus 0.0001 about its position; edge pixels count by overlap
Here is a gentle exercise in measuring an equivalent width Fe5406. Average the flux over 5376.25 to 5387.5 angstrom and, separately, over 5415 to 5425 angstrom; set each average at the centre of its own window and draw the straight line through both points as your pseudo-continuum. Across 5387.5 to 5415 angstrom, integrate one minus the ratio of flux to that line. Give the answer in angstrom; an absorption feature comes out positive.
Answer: 2.3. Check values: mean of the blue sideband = 51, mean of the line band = 46.5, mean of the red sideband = 50.5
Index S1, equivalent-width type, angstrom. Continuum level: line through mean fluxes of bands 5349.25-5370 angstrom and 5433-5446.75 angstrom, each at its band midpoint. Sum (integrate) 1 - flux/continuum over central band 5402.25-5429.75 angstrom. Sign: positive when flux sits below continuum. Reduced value 2.20 angstrom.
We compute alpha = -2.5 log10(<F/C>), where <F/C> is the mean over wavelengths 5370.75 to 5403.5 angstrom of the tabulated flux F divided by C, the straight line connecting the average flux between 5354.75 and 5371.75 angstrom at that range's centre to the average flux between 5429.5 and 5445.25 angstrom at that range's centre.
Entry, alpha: 0.033 mag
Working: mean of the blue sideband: 51.9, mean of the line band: 49.7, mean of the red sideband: 49.9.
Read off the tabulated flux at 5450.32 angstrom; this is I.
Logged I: 51.63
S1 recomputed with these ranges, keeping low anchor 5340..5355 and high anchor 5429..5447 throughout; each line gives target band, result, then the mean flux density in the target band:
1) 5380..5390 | -0.1 angstrom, 50.4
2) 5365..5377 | -0.2 angstrom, 50.7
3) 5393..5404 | 0.6 angstrom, 47.3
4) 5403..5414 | 1.6 angstrom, 42.7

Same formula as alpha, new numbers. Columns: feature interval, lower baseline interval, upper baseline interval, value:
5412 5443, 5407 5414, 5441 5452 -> -0.05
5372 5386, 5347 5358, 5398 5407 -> -0.07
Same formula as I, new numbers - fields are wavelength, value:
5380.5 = 48.91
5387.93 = 49.27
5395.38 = 48.6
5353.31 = 53.5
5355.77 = 52.39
